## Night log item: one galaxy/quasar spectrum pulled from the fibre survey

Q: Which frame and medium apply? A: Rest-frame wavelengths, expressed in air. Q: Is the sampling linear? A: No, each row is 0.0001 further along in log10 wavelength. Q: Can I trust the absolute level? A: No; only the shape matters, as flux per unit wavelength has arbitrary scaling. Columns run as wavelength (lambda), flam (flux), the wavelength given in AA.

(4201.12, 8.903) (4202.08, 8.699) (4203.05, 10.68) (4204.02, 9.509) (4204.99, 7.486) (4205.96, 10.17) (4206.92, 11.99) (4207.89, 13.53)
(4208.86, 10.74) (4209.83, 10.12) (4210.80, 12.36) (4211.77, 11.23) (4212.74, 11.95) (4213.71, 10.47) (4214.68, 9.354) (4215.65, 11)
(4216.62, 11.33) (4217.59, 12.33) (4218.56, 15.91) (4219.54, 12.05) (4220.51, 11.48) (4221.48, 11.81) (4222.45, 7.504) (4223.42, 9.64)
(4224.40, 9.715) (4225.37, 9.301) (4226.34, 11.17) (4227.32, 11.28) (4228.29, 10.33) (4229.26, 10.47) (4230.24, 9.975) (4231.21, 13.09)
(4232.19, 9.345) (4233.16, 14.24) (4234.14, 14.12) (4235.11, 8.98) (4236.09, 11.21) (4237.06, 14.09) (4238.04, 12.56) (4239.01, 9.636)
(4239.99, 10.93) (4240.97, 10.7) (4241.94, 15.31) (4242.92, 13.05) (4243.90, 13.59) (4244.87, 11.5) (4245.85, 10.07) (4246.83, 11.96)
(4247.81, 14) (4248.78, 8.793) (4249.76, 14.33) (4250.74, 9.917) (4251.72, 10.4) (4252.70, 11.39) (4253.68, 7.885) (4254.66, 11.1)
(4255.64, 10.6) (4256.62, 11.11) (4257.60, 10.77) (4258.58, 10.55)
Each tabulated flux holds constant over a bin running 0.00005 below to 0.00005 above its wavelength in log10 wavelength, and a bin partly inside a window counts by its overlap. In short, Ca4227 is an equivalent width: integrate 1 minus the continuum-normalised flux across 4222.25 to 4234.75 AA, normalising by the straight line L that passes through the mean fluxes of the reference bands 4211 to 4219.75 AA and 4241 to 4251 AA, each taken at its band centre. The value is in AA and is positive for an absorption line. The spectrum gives 1.17 AA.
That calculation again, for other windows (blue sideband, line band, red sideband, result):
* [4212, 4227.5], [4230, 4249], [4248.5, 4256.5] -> -2.03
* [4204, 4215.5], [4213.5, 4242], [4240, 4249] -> 0.59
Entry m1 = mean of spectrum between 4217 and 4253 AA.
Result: 11.5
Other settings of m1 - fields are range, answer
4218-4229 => 10.9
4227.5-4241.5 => 11.4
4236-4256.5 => 11.6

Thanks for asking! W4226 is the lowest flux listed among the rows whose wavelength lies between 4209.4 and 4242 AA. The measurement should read 7.504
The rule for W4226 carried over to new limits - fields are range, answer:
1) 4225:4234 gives 9.301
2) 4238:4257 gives 7.885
